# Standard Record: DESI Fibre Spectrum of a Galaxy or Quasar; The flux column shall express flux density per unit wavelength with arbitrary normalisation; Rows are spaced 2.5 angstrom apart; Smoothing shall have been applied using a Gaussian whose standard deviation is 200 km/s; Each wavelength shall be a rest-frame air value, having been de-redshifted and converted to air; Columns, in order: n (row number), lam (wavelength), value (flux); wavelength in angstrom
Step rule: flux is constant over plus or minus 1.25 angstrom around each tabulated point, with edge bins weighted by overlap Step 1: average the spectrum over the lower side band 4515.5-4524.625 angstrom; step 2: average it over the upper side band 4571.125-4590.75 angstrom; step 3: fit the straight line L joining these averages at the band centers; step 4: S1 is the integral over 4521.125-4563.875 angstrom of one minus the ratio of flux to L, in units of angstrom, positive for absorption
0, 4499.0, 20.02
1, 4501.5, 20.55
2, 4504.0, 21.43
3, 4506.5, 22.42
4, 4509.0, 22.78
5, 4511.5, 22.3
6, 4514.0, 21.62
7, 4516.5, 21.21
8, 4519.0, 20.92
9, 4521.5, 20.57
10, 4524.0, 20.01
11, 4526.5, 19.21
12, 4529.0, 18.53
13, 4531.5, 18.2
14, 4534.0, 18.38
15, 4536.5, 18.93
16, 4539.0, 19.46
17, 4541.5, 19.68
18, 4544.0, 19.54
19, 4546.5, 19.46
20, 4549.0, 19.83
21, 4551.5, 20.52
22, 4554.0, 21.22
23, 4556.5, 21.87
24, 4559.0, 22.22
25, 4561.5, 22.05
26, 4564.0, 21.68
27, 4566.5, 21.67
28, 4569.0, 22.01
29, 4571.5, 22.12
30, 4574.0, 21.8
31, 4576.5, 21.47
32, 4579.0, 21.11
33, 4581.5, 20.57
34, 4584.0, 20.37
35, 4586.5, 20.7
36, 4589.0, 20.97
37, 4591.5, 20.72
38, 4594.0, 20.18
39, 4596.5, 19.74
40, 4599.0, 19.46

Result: 1.7 angstrom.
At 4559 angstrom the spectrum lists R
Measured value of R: 22.22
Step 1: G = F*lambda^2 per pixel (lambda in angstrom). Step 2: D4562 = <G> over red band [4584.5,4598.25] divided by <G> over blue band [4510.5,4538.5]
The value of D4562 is 1.05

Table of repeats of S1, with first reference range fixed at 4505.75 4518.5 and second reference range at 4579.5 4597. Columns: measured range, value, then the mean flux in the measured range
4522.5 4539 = 2.05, 18.9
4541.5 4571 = 0.09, 21.1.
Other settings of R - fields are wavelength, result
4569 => 22.01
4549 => 19.83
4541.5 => 19.68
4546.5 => 19.46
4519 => 20.92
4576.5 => 21.47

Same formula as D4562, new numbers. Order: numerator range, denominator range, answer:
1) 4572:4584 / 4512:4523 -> 1.03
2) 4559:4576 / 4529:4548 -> 1.16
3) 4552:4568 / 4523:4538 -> 1.17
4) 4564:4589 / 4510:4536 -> 1.09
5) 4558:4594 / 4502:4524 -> 1.02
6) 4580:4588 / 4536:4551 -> 1.07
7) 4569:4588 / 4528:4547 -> 1.14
